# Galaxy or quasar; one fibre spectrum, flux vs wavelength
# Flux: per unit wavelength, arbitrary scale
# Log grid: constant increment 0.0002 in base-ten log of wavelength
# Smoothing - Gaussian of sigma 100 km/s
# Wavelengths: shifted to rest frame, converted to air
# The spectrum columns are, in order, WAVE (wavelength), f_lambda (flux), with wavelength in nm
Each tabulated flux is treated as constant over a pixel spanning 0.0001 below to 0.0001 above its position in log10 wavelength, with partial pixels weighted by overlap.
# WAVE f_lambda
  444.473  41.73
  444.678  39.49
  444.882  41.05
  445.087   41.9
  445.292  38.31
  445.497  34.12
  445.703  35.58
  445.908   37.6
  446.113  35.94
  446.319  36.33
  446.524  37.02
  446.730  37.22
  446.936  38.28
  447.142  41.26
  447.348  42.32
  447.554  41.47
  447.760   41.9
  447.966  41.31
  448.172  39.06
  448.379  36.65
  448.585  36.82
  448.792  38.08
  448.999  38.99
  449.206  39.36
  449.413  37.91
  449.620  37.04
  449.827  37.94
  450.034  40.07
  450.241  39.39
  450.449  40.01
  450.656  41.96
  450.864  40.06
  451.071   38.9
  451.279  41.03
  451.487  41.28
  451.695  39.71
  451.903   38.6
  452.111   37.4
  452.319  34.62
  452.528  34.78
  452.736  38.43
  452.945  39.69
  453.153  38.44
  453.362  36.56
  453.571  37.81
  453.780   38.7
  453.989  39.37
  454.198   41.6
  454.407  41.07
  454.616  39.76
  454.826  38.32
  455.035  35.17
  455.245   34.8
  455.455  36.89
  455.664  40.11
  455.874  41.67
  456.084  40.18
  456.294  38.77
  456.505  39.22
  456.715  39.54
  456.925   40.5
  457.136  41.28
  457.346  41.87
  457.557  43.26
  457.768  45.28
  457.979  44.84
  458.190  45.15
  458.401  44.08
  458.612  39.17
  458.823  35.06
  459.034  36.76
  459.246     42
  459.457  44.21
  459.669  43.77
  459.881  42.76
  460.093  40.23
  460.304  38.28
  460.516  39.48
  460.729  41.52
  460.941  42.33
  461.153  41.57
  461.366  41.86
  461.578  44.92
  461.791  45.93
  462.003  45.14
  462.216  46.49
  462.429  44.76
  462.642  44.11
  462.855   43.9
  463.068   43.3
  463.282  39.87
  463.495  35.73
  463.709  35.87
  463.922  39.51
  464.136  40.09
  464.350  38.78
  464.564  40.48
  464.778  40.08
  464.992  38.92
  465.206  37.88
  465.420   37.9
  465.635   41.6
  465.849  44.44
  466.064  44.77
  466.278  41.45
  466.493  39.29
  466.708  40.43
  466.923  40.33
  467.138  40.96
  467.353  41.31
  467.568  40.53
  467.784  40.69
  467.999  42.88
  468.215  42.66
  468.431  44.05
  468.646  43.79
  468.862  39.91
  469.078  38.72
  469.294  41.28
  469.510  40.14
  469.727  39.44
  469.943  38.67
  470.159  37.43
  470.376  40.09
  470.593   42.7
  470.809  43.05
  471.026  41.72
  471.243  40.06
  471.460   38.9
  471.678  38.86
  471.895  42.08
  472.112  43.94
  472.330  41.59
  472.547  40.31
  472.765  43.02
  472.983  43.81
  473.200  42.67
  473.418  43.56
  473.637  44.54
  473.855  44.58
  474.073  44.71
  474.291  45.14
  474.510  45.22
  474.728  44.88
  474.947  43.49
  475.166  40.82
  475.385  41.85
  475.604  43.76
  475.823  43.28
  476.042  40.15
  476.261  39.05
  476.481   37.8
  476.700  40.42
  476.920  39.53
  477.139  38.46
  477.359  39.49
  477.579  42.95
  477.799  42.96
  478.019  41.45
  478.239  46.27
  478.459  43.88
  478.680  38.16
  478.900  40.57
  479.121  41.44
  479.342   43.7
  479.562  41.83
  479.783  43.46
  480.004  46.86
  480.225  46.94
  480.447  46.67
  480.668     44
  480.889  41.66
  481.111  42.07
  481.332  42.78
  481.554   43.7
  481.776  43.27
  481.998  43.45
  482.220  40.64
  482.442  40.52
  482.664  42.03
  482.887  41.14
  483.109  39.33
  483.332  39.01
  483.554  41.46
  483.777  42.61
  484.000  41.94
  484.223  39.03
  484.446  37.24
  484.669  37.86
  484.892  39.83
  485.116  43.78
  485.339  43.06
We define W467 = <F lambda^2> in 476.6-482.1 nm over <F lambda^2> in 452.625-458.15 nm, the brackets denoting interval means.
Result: 1.19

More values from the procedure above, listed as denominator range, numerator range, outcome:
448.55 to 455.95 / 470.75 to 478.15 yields 1.20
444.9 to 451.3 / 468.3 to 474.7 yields 1.19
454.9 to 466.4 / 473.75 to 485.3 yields 1.11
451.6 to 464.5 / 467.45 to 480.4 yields 1.11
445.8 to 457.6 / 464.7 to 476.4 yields 1.16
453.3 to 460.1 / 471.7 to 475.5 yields 1.15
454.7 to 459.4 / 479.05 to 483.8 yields 1.18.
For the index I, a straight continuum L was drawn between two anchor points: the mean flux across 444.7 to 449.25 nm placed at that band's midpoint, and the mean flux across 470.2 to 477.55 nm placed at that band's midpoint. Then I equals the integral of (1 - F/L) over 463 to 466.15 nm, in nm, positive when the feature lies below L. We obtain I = 0.07 nm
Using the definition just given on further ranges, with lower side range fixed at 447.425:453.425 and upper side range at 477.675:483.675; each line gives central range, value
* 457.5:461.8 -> -0.204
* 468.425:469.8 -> 0.010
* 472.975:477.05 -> -0.065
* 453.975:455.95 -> 0.032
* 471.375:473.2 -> -0.005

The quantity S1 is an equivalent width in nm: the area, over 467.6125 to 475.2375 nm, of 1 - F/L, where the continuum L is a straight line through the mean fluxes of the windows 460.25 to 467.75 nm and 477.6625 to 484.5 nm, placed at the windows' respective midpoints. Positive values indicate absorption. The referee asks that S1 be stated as -0.05 nm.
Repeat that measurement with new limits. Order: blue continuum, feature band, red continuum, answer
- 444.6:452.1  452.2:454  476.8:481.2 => 0.09 nm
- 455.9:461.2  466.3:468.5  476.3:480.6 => 0.02 nm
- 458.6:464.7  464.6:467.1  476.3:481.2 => 0.05 nm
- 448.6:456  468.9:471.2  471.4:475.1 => 0.11 nm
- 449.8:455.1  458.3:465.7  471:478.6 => -0.15 nm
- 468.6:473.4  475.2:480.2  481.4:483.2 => -0.03 nm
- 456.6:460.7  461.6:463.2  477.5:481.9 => -0.11 nm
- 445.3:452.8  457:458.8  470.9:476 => -0.12 nm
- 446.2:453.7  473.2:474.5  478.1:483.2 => -0.08 nm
